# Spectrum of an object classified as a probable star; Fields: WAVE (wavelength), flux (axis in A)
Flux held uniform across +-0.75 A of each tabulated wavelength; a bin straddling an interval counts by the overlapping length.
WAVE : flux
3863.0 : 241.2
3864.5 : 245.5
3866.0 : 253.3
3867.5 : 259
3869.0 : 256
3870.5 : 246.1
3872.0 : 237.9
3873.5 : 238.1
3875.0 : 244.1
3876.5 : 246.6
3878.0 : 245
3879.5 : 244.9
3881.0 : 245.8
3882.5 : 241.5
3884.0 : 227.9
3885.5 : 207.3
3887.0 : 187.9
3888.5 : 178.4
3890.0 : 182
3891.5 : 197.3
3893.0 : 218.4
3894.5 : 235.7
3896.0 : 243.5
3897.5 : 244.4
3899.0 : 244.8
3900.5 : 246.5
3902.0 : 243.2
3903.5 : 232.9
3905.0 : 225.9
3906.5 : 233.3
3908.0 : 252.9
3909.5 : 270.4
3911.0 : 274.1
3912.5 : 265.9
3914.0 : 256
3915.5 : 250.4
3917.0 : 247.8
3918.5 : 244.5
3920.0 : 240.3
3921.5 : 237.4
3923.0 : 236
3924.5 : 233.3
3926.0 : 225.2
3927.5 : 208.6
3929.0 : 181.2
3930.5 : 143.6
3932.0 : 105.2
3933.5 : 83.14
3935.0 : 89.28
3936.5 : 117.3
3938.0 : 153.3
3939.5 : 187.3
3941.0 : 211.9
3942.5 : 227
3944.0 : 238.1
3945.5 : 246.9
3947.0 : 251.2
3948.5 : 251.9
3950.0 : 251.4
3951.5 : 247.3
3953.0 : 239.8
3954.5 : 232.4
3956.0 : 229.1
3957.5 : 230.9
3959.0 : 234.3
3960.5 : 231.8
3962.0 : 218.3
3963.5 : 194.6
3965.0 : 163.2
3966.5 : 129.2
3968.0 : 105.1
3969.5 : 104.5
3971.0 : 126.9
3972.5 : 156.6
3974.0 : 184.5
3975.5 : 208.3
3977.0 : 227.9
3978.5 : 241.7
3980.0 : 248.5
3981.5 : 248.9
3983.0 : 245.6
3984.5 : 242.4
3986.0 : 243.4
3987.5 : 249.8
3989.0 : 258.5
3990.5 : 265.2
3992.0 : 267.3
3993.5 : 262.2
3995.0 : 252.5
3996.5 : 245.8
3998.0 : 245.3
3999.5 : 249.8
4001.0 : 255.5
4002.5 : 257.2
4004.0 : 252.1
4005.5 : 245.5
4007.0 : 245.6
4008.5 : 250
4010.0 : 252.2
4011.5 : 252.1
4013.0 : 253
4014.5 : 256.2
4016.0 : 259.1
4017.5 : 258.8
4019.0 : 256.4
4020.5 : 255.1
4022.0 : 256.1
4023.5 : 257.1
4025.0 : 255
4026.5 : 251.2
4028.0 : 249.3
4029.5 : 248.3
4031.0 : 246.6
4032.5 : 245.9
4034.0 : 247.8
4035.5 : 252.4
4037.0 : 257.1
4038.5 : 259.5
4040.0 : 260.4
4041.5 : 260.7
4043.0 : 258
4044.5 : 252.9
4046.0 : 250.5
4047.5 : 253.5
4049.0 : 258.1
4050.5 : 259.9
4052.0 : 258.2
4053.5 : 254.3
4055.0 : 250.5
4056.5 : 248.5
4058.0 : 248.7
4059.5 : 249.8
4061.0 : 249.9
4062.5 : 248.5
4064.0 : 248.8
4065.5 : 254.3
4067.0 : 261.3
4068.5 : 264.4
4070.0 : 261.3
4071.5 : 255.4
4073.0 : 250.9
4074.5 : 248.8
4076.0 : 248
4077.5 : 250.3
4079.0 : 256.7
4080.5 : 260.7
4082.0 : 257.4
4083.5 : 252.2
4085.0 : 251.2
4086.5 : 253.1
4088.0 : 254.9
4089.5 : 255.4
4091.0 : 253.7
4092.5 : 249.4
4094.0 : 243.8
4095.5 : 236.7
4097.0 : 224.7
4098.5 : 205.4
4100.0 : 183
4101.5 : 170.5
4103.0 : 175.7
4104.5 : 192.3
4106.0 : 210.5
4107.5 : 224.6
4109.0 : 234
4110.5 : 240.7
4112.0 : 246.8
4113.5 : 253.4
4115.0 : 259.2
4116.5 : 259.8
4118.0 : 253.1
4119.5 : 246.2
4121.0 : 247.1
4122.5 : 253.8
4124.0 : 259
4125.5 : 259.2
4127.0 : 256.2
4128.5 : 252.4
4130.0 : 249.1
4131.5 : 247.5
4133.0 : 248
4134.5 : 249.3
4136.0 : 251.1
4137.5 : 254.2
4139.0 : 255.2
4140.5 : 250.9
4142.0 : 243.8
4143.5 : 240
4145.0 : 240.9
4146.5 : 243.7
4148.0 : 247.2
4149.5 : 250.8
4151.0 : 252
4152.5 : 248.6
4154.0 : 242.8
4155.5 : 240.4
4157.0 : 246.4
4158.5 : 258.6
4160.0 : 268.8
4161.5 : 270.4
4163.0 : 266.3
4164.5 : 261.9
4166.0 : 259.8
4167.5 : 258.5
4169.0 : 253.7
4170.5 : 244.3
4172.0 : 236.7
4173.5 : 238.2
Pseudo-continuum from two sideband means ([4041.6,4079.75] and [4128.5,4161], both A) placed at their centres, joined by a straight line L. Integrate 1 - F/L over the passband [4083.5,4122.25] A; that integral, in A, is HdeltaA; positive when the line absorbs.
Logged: 2.8 A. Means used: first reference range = 254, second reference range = 249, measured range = 234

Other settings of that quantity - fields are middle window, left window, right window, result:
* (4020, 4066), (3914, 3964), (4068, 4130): -4.5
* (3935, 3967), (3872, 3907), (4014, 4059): 3.7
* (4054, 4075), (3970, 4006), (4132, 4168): -0.8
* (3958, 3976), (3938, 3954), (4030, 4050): 4.9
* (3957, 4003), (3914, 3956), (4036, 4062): 1.6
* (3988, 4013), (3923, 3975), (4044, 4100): -4.5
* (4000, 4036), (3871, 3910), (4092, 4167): -2.3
